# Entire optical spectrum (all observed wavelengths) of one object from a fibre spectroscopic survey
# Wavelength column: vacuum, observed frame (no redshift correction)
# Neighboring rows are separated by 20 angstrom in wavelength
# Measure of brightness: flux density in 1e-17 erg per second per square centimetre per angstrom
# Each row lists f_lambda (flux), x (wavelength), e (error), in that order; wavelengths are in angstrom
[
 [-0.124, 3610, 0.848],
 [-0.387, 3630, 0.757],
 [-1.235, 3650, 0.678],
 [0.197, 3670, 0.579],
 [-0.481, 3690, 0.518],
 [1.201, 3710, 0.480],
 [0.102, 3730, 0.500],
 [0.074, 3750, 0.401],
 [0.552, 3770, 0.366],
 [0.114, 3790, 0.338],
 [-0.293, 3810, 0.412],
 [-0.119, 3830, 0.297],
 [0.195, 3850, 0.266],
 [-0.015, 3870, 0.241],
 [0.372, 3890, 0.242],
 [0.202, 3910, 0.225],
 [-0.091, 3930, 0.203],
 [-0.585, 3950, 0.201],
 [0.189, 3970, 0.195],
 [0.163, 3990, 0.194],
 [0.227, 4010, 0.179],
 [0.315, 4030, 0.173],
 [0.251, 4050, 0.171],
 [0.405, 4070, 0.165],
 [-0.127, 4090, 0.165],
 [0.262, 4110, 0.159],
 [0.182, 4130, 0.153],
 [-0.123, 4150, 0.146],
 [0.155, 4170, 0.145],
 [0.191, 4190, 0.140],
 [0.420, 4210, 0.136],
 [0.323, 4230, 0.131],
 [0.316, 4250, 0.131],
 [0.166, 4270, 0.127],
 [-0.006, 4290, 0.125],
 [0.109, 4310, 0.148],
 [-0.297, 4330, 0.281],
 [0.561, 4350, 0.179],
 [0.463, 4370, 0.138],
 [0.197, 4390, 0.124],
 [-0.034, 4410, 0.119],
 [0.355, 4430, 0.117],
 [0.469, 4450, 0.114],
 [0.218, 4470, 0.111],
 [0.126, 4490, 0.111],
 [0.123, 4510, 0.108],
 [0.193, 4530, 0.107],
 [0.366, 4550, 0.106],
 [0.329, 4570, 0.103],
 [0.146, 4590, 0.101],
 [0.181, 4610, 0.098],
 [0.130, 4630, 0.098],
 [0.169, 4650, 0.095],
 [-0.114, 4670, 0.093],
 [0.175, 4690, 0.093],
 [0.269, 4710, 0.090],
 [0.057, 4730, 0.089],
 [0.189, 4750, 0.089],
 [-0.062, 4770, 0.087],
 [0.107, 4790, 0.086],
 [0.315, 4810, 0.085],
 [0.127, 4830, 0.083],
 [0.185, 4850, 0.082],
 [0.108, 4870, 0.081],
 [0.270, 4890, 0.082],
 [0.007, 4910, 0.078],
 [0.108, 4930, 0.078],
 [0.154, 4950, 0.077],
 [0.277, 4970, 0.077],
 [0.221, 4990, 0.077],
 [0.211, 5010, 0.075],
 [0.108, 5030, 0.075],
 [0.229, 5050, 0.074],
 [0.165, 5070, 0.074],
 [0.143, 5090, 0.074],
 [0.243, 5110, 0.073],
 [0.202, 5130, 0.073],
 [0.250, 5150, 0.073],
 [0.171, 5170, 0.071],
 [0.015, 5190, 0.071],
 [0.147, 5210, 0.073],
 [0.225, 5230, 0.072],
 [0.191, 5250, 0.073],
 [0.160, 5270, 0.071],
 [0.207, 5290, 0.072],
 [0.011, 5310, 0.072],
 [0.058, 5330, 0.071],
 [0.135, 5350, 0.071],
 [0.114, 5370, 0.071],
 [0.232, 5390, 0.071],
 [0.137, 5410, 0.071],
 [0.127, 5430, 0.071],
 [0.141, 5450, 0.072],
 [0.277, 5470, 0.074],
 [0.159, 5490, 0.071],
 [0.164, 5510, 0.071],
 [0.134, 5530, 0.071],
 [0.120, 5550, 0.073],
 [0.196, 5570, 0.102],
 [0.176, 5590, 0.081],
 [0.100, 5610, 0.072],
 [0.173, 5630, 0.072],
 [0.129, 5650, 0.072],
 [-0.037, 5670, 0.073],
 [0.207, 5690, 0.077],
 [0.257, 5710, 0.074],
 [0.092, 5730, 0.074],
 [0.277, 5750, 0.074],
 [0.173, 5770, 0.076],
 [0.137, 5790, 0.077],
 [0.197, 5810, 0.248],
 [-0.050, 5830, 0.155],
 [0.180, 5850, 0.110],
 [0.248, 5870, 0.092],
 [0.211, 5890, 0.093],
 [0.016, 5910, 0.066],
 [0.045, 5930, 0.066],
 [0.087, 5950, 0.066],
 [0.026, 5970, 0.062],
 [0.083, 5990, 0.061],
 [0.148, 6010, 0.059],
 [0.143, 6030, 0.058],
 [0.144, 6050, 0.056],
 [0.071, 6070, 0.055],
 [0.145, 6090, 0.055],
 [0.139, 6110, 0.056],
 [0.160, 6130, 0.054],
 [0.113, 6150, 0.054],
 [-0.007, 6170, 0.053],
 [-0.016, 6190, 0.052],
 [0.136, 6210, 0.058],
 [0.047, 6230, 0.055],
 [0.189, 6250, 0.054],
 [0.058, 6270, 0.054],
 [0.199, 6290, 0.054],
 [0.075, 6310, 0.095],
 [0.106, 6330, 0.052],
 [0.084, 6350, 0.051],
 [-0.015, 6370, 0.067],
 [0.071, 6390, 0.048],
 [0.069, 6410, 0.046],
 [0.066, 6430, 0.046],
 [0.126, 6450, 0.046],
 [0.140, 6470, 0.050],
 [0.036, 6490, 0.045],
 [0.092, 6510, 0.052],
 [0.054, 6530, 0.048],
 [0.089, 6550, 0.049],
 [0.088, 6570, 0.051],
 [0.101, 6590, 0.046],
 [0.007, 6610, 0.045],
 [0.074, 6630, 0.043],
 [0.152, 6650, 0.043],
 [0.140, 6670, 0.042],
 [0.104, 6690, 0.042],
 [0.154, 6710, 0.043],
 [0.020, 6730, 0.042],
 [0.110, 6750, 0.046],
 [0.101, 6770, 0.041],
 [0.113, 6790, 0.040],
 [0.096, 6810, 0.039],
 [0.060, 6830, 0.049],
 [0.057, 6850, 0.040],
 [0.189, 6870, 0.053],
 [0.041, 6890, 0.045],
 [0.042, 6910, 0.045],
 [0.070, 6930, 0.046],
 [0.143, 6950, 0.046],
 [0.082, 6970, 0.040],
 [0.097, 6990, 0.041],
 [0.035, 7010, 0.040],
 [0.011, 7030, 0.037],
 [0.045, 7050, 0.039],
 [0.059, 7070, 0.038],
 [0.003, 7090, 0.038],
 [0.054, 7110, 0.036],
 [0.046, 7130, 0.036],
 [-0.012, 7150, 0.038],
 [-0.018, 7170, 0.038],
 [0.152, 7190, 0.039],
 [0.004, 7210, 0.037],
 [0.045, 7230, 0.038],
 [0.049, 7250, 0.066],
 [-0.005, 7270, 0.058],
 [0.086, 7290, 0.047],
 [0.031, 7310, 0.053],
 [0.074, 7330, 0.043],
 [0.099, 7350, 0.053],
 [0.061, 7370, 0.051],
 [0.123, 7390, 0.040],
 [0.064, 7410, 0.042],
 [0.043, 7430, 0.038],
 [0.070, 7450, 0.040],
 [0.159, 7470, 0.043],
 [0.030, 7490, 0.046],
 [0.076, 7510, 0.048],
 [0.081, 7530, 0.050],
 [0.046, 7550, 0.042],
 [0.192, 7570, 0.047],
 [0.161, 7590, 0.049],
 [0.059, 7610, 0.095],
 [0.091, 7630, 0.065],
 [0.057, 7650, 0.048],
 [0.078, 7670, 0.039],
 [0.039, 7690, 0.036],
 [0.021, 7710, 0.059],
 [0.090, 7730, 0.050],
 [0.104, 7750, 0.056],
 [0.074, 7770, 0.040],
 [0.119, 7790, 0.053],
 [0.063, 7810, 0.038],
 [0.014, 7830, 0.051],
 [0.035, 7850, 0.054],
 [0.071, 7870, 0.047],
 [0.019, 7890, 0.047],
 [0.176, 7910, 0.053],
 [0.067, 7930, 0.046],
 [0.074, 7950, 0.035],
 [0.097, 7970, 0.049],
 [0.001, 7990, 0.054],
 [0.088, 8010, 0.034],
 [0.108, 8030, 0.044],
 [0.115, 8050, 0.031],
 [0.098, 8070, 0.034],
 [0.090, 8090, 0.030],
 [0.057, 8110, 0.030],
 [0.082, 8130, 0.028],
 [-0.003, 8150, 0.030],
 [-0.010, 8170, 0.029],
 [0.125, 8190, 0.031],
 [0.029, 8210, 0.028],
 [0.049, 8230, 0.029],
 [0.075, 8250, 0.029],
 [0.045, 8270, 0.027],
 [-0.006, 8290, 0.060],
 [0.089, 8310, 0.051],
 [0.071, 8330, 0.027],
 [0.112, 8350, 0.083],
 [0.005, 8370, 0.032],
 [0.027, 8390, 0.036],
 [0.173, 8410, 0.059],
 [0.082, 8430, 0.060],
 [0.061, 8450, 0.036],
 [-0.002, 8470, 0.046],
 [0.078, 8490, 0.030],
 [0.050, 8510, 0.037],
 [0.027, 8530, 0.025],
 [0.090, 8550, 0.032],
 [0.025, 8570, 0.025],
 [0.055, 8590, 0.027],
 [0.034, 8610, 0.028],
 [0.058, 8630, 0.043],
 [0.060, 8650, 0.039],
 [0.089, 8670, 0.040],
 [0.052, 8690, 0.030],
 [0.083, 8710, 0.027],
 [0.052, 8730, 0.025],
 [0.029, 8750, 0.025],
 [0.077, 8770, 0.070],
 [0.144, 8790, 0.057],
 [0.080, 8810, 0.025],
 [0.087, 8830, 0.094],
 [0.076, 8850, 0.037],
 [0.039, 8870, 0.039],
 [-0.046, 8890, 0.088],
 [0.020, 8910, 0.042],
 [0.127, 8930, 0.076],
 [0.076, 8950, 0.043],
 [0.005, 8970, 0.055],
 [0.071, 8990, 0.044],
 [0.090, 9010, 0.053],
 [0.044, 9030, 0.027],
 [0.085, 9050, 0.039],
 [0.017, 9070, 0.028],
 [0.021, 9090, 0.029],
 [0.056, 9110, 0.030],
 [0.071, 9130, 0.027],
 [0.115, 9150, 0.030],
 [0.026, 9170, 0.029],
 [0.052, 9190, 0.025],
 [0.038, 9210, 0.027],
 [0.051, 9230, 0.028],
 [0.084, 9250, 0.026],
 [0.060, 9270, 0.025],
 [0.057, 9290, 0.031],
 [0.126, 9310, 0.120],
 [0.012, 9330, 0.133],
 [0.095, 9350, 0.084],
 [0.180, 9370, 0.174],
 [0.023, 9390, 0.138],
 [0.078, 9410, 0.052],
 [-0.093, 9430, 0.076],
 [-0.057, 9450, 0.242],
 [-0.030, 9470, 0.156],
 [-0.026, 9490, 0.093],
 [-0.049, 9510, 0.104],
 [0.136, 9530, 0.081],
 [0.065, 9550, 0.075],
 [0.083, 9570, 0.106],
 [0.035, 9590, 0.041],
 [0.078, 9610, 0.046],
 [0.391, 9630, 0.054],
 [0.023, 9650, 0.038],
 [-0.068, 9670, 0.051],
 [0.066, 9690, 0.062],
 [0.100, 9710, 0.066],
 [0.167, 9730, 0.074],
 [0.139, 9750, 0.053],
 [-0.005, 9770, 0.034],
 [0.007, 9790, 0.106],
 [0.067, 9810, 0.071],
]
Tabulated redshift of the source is 1.581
